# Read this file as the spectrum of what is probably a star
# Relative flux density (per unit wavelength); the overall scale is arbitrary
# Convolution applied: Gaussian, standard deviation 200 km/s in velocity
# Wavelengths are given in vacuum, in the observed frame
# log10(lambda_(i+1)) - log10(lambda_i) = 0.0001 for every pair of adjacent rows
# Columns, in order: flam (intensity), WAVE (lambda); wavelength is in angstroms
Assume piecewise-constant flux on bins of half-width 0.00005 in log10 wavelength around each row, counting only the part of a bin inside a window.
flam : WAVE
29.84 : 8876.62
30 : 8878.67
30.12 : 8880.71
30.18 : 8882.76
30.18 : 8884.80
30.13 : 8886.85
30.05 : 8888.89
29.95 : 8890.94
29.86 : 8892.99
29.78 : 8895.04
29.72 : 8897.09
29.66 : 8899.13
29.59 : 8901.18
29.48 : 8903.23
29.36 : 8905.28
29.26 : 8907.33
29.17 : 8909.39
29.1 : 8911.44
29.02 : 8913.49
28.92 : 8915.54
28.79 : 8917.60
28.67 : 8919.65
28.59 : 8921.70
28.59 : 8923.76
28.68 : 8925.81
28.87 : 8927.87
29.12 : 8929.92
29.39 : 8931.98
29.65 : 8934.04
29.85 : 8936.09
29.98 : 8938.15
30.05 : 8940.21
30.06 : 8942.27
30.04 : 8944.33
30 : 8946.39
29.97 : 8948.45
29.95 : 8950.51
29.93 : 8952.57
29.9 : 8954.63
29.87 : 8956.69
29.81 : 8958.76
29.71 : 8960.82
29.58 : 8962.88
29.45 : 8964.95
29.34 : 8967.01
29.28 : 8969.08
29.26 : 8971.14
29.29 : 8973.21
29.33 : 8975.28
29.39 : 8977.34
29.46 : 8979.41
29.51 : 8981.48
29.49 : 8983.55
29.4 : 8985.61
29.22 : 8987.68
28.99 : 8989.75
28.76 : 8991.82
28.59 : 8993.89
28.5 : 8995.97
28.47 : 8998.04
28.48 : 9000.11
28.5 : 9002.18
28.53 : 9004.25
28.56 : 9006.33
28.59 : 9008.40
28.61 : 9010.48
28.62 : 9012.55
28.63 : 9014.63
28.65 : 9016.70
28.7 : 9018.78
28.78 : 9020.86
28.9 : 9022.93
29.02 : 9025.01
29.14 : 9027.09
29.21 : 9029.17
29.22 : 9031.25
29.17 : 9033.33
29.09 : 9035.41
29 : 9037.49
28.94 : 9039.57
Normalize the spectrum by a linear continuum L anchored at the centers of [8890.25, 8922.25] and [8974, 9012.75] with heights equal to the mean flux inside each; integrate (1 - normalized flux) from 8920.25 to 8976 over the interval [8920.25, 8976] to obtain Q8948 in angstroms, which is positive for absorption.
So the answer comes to -0.8 angstroms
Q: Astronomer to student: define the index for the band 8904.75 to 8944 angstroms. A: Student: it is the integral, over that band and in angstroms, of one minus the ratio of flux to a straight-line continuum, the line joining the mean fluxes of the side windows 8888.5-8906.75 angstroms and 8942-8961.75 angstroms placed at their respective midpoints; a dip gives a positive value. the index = 0.8 angstroms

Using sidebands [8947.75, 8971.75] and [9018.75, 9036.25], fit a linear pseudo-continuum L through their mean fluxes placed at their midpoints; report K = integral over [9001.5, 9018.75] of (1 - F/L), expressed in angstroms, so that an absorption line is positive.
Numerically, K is 0.36 angstroms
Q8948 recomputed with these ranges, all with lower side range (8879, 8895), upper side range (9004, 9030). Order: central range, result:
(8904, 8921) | 0.4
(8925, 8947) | 0.0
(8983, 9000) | 0.1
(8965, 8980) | -0.1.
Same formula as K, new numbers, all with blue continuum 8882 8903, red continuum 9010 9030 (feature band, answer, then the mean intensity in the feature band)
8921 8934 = 0.3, 28.9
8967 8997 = 0.0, 29.2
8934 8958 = -0.4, 29.9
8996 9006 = 0.2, 28.5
